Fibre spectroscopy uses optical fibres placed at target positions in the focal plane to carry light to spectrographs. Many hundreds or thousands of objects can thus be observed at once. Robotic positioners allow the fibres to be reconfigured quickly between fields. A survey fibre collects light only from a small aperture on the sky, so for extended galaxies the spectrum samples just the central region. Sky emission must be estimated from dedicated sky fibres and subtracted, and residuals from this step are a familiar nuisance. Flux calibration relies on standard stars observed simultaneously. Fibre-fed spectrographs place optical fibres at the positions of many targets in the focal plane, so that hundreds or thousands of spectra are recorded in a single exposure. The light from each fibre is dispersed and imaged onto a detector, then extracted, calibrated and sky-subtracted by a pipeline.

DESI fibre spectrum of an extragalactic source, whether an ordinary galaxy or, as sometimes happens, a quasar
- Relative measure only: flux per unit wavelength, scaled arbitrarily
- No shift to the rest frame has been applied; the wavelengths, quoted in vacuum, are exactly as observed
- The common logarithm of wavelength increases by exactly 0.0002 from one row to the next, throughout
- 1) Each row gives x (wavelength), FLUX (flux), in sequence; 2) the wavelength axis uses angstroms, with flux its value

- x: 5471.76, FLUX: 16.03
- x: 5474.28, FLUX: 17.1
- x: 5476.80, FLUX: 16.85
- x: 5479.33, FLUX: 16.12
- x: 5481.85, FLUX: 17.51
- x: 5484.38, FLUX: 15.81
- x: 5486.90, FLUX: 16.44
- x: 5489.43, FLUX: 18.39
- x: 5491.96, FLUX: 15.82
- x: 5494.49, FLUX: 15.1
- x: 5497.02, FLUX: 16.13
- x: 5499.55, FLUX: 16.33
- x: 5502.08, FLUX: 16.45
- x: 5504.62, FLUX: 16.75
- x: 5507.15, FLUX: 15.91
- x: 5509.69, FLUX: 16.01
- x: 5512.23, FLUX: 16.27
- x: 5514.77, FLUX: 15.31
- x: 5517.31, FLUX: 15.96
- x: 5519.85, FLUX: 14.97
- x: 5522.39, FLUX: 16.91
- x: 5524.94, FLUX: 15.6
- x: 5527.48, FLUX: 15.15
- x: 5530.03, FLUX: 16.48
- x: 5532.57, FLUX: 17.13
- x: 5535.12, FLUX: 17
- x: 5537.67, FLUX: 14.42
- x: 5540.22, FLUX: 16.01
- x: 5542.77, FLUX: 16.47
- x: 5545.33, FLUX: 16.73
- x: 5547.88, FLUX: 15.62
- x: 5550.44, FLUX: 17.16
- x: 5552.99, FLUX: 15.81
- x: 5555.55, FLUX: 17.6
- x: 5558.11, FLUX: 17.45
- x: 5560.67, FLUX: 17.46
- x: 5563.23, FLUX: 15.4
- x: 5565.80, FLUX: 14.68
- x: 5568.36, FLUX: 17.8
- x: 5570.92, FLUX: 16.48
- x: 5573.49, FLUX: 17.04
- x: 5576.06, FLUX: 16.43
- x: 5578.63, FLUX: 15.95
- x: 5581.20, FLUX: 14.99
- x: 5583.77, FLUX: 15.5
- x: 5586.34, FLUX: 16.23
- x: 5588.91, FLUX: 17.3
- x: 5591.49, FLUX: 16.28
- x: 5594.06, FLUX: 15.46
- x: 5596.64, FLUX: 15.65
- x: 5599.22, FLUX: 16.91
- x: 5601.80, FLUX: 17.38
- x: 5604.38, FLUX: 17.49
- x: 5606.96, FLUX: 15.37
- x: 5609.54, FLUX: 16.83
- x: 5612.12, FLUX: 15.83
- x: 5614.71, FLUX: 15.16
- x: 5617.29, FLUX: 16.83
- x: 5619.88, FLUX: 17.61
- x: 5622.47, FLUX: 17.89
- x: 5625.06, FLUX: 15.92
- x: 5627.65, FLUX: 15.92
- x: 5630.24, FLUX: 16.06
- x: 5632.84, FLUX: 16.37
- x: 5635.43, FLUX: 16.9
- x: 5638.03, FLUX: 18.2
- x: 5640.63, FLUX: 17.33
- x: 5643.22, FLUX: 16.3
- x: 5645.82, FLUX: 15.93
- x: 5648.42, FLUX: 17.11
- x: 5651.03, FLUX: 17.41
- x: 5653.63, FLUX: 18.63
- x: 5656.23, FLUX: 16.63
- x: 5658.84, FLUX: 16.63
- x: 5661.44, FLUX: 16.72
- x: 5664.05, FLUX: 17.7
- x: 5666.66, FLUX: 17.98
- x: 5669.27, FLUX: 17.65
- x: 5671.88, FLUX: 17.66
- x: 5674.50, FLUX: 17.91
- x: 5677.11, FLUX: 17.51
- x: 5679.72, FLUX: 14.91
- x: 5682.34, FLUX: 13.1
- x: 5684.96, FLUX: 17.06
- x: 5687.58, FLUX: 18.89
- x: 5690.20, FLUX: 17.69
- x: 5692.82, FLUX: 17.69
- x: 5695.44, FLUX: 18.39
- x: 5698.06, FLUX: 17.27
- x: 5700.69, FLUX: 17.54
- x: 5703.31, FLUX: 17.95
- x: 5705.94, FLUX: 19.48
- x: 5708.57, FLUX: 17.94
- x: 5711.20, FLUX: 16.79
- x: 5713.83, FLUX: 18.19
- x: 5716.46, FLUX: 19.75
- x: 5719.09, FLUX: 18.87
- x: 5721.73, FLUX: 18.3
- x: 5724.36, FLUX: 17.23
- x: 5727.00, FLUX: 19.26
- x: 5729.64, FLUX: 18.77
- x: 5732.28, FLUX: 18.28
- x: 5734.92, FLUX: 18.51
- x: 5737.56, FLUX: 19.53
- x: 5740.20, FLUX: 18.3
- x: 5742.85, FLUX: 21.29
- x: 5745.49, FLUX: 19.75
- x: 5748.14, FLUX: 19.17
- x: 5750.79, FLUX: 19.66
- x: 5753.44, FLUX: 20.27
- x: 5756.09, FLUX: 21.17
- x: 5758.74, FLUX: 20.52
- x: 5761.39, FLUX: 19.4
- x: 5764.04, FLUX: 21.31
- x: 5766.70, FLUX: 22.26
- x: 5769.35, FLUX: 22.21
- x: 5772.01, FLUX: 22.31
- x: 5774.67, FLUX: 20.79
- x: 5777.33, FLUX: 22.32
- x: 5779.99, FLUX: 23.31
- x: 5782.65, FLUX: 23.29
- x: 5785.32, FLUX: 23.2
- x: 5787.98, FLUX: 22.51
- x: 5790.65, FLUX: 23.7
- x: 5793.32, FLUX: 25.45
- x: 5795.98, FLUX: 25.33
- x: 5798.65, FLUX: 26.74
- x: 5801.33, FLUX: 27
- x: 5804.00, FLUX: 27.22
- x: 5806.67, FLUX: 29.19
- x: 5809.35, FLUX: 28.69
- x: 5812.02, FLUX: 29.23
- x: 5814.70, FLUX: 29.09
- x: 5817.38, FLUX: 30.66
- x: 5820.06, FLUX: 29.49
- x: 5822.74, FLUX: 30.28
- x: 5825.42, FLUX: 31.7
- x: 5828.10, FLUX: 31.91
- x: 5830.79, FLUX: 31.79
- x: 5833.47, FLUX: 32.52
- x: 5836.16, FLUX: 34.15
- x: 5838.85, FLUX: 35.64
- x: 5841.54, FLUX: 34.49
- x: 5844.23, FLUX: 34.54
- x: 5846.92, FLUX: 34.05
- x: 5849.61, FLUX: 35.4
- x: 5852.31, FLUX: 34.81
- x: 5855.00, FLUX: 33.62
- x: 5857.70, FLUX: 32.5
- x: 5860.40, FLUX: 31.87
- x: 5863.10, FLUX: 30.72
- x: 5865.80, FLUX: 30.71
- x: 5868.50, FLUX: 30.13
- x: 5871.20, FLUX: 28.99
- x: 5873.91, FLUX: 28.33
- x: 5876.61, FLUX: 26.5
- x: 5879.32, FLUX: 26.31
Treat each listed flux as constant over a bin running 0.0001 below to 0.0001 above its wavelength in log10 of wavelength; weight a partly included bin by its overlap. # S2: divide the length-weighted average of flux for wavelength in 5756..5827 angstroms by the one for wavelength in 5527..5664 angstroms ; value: 1.53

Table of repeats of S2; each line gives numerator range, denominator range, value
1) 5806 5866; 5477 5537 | 1.98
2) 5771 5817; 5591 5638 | 1.54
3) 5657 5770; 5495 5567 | 1.14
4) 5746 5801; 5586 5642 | 1.34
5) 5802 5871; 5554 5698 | 1.89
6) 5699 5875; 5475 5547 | 1.55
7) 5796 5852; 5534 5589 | 1.91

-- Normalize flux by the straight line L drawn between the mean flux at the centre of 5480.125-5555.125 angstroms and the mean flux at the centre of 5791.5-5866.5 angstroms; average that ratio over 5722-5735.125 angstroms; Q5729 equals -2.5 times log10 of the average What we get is 0.39 mag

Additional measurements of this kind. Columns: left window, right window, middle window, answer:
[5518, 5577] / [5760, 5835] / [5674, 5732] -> 0.26 mag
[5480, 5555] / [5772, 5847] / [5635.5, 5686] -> 0.29 mag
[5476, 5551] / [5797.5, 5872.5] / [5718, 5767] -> 0.35 mag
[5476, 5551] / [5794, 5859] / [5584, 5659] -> 0.27 mag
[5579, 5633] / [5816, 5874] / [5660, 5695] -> 0.22 mag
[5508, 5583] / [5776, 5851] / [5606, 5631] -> 0.20 mag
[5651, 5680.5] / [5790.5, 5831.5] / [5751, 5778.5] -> 0.18 mag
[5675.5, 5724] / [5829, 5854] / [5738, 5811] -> 0.16 mag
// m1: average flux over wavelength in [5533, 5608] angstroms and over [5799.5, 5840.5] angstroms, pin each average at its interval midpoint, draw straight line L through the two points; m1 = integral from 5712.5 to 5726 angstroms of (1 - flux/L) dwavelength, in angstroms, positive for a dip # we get 3.4 angstroms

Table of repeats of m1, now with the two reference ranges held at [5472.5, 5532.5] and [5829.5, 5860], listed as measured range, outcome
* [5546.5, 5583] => 5.7 angstroms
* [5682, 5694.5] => 4.2 angstroms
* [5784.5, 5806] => 4.1 angstroms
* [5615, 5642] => 7.0 angstroms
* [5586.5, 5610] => 5.2 angstroms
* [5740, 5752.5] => 3.9 angstroms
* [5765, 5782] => 4.5 angstroms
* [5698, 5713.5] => 5.1 angstroms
